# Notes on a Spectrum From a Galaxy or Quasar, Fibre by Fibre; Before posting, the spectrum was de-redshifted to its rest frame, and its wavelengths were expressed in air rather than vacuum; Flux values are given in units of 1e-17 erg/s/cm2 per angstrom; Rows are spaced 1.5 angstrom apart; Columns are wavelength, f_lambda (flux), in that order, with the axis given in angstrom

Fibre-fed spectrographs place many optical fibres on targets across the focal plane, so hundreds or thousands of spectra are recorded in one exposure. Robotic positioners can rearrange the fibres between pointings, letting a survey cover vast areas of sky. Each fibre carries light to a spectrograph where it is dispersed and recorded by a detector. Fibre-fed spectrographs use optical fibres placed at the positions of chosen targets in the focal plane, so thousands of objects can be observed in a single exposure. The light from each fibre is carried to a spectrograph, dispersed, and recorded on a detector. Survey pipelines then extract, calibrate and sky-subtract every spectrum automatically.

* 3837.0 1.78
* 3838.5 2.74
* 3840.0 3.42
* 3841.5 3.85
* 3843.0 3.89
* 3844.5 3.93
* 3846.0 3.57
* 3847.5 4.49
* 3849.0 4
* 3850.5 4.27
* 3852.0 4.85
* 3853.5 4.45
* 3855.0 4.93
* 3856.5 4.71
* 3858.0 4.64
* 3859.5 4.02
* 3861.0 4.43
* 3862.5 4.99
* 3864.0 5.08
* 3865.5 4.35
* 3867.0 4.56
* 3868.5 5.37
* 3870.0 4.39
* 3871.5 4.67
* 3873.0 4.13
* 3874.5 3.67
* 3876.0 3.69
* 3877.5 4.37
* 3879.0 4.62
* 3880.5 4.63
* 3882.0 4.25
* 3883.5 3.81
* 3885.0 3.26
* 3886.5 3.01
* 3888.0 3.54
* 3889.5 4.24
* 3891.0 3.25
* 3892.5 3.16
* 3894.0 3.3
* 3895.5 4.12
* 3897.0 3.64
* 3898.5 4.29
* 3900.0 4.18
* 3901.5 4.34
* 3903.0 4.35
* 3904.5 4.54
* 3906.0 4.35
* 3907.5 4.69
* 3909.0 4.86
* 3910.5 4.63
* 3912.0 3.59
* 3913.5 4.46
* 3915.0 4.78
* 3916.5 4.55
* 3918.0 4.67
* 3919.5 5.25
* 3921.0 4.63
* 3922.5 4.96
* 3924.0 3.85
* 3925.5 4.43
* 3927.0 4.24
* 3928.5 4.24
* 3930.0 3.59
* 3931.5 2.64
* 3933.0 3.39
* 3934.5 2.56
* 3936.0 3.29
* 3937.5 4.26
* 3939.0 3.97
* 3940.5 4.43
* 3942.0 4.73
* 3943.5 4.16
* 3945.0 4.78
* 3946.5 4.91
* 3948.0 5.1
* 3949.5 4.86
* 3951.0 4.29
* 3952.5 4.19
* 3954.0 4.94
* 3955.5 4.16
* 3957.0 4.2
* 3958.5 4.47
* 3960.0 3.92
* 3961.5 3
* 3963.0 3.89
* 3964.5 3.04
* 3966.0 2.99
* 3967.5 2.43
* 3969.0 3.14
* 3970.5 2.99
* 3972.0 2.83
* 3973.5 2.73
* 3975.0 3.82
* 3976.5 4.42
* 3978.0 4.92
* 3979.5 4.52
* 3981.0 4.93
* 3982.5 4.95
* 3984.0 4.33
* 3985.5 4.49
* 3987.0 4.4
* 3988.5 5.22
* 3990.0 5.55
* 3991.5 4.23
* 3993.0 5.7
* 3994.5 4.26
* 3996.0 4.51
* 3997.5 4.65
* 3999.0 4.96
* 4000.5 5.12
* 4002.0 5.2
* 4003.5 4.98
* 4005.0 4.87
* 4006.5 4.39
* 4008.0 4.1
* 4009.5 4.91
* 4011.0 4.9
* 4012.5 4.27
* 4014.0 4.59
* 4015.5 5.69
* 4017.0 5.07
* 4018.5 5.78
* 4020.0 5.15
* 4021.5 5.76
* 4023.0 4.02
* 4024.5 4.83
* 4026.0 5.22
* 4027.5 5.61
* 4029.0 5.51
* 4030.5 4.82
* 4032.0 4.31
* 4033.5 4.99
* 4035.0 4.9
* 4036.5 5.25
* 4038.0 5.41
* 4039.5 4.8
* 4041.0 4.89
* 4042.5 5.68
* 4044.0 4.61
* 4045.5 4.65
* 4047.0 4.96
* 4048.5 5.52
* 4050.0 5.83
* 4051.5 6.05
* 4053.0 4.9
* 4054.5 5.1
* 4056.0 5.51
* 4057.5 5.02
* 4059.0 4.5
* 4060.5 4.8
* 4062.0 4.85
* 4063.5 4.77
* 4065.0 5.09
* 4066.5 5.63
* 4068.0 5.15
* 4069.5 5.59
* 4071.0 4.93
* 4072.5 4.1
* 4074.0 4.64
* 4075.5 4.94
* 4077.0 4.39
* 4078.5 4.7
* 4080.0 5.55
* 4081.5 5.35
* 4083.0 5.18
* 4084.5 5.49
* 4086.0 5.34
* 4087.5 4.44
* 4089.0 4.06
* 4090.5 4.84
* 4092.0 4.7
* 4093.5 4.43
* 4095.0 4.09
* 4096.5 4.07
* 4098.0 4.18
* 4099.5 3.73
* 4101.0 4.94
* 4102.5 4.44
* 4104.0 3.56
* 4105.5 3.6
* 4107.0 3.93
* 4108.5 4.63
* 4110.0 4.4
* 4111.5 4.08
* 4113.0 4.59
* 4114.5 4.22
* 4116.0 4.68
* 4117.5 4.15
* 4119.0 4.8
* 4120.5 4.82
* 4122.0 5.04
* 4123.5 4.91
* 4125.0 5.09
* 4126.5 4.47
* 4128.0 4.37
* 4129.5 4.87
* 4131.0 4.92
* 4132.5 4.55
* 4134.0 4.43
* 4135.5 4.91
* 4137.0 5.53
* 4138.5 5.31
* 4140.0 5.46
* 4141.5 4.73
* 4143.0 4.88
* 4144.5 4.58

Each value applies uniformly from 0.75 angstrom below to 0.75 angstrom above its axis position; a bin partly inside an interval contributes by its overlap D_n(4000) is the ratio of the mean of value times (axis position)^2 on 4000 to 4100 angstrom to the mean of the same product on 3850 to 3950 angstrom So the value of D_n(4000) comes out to 1.25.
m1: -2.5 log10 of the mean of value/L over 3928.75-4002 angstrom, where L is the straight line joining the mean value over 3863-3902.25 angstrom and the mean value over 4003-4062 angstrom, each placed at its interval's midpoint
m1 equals 0.113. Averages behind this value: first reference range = 4.08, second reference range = 5.03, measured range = 4.15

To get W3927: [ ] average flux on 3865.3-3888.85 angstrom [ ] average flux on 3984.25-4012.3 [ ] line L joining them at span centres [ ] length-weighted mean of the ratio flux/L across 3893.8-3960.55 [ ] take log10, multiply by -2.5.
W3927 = 0.033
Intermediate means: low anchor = 4.14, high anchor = 4.78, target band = 4.27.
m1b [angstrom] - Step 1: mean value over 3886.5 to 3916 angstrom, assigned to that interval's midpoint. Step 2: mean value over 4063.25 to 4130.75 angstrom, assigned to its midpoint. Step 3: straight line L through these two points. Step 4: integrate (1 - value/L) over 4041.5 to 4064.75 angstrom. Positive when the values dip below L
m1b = -3.04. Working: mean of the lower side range 4.1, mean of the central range 5.11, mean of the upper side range 4.64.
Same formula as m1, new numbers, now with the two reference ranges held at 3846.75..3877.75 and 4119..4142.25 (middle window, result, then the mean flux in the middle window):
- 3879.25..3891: 0.18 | 3.82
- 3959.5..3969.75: 0.41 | 3.18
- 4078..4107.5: 0.07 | 4.53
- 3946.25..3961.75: 0.05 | 4.39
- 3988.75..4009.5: -0.03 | 4.82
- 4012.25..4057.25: -0.08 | 5.13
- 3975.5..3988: 0.01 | 4.62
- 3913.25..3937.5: 0.12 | 4.09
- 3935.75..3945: 0.09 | 4.24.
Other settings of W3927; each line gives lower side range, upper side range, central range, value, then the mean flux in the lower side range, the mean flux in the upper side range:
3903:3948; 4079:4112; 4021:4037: -0.14 mag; 4.27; 4.51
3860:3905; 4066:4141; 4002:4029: -0.12 mag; 4.14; 4.68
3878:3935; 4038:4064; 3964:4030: 0.04 mag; 4.08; 5.1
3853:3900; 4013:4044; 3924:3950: 0.12 mag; 4.18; 5.09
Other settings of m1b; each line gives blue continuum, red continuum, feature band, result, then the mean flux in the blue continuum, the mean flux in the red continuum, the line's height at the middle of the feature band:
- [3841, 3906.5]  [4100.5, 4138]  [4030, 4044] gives -1.7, 4.19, 4.56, 4.43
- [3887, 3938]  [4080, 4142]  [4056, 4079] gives -2.0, 4.08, 4.63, 4.51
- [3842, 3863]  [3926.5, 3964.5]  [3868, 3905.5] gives 2.0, 4.36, 4.07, 4.25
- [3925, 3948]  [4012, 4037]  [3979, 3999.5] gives -0.6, 4.01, 5.05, 4.63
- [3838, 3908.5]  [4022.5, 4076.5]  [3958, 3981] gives 5.3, 4.16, 5.04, 4.64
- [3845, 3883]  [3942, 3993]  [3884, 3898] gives 2.7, 4.44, 4.18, 4.37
